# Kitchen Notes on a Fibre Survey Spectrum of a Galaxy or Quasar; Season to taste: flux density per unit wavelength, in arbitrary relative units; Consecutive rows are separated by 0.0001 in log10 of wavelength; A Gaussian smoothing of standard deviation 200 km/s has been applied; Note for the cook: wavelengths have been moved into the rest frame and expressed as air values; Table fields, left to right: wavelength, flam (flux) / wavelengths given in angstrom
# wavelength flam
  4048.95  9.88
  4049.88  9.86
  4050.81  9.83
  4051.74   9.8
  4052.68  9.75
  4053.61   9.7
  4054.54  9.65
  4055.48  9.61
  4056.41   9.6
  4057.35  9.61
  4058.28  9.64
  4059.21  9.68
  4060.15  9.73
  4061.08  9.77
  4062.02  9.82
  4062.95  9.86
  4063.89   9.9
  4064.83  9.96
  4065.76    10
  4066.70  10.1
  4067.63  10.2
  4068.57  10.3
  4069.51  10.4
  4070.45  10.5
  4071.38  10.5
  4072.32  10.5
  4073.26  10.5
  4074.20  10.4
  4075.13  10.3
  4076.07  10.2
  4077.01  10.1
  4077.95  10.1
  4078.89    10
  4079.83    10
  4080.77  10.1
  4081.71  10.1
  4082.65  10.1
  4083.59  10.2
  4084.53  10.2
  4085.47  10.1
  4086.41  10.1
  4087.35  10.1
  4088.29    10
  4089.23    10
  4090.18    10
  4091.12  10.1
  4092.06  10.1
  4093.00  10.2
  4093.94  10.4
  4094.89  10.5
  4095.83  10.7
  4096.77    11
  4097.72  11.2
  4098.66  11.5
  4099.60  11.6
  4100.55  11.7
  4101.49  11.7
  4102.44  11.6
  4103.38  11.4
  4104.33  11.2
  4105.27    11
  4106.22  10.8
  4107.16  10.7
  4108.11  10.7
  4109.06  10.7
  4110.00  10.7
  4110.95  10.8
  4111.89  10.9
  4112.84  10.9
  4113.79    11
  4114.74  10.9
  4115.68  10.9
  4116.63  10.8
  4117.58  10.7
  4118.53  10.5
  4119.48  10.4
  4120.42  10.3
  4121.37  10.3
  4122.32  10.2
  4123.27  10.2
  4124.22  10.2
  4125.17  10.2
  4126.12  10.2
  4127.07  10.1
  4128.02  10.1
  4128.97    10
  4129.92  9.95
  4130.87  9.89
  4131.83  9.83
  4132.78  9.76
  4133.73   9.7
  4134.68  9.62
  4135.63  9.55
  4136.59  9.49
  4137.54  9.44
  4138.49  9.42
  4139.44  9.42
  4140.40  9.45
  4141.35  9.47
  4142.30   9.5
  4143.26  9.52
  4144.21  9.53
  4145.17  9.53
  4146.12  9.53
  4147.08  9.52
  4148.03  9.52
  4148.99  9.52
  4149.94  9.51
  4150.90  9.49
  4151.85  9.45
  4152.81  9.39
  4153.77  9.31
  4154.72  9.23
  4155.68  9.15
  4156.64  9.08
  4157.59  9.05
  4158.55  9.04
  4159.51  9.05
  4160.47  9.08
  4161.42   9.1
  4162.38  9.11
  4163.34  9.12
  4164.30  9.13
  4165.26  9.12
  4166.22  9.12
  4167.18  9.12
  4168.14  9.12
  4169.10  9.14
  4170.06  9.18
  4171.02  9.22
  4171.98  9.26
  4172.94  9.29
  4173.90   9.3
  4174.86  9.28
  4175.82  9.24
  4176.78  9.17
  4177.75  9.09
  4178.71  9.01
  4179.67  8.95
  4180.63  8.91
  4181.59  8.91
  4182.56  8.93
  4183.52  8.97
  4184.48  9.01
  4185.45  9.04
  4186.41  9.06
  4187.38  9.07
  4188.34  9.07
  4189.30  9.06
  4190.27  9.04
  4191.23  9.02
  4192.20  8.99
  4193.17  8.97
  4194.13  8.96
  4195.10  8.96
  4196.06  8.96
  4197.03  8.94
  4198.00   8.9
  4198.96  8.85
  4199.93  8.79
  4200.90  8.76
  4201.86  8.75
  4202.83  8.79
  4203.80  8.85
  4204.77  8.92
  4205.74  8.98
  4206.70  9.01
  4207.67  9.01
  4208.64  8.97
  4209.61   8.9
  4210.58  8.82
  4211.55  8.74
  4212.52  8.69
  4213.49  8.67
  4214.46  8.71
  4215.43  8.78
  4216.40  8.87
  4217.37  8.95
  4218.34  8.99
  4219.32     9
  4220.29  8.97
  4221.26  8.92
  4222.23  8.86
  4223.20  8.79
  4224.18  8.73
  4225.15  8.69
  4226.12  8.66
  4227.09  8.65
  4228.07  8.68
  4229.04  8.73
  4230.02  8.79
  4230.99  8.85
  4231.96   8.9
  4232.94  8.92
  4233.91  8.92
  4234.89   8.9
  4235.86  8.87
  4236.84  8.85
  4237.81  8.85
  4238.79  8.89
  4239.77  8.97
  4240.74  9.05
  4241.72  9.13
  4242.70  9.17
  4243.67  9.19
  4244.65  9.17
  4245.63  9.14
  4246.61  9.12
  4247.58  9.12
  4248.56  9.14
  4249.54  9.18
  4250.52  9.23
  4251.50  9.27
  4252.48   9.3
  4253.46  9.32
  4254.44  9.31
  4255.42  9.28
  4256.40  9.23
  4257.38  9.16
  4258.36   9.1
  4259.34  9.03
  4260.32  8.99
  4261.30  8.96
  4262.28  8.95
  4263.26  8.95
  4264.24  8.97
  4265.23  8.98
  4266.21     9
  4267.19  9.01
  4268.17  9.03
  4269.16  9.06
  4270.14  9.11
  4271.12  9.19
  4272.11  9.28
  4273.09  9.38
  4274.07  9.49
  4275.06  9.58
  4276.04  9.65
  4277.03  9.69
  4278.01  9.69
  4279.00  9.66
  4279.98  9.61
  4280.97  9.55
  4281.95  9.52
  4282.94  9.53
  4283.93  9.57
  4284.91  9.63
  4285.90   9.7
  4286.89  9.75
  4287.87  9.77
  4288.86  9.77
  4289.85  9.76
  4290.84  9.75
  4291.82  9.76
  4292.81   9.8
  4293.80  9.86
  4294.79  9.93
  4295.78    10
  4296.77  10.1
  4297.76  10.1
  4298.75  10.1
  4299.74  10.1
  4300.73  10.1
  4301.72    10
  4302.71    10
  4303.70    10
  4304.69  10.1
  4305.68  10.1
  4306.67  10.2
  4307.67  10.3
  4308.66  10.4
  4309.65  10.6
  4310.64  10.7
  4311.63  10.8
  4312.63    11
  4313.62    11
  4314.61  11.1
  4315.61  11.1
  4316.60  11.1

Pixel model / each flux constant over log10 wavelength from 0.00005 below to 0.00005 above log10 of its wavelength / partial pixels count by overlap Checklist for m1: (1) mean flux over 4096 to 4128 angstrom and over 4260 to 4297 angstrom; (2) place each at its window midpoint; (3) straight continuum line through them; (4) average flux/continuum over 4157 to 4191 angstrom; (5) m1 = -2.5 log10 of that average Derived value 0.14 mag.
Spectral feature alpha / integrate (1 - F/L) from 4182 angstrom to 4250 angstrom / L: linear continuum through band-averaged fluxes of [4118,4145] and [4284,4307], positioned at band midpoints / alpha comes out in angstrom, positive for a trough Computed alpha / 6.7 angstrom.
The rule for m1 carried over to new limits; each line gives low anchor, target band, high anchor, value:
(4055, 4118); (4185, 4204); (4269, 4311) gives 0.133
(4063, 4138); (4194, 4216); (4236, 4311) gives 0.116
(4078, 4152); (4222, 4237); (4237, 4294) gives 0.088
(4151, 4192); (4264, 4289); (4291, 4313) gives 0.061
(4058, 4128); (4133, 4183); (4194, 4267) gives 0.052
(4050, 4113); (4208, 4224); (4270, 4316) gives 0.144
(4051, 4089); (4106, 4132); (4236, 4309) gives -0.061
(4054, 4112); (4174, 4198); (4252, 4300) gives 0.099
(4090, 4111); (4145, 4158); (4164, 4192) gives 0.038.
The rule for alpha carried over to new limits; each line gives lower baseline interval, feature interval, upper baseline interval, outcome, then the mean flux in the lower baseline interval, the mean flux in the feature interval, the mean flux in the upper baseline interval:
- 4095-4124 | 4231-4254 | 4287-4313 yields 2.8 angstrom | 10.9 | 9.06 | 10.1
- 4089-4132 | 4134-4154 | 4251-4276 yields 1.6 angstrom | 10.6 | 9.49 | 9.17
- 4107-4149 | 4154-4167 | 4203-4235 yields 0.7 angstrom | 10.1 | 9.11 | 8.84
